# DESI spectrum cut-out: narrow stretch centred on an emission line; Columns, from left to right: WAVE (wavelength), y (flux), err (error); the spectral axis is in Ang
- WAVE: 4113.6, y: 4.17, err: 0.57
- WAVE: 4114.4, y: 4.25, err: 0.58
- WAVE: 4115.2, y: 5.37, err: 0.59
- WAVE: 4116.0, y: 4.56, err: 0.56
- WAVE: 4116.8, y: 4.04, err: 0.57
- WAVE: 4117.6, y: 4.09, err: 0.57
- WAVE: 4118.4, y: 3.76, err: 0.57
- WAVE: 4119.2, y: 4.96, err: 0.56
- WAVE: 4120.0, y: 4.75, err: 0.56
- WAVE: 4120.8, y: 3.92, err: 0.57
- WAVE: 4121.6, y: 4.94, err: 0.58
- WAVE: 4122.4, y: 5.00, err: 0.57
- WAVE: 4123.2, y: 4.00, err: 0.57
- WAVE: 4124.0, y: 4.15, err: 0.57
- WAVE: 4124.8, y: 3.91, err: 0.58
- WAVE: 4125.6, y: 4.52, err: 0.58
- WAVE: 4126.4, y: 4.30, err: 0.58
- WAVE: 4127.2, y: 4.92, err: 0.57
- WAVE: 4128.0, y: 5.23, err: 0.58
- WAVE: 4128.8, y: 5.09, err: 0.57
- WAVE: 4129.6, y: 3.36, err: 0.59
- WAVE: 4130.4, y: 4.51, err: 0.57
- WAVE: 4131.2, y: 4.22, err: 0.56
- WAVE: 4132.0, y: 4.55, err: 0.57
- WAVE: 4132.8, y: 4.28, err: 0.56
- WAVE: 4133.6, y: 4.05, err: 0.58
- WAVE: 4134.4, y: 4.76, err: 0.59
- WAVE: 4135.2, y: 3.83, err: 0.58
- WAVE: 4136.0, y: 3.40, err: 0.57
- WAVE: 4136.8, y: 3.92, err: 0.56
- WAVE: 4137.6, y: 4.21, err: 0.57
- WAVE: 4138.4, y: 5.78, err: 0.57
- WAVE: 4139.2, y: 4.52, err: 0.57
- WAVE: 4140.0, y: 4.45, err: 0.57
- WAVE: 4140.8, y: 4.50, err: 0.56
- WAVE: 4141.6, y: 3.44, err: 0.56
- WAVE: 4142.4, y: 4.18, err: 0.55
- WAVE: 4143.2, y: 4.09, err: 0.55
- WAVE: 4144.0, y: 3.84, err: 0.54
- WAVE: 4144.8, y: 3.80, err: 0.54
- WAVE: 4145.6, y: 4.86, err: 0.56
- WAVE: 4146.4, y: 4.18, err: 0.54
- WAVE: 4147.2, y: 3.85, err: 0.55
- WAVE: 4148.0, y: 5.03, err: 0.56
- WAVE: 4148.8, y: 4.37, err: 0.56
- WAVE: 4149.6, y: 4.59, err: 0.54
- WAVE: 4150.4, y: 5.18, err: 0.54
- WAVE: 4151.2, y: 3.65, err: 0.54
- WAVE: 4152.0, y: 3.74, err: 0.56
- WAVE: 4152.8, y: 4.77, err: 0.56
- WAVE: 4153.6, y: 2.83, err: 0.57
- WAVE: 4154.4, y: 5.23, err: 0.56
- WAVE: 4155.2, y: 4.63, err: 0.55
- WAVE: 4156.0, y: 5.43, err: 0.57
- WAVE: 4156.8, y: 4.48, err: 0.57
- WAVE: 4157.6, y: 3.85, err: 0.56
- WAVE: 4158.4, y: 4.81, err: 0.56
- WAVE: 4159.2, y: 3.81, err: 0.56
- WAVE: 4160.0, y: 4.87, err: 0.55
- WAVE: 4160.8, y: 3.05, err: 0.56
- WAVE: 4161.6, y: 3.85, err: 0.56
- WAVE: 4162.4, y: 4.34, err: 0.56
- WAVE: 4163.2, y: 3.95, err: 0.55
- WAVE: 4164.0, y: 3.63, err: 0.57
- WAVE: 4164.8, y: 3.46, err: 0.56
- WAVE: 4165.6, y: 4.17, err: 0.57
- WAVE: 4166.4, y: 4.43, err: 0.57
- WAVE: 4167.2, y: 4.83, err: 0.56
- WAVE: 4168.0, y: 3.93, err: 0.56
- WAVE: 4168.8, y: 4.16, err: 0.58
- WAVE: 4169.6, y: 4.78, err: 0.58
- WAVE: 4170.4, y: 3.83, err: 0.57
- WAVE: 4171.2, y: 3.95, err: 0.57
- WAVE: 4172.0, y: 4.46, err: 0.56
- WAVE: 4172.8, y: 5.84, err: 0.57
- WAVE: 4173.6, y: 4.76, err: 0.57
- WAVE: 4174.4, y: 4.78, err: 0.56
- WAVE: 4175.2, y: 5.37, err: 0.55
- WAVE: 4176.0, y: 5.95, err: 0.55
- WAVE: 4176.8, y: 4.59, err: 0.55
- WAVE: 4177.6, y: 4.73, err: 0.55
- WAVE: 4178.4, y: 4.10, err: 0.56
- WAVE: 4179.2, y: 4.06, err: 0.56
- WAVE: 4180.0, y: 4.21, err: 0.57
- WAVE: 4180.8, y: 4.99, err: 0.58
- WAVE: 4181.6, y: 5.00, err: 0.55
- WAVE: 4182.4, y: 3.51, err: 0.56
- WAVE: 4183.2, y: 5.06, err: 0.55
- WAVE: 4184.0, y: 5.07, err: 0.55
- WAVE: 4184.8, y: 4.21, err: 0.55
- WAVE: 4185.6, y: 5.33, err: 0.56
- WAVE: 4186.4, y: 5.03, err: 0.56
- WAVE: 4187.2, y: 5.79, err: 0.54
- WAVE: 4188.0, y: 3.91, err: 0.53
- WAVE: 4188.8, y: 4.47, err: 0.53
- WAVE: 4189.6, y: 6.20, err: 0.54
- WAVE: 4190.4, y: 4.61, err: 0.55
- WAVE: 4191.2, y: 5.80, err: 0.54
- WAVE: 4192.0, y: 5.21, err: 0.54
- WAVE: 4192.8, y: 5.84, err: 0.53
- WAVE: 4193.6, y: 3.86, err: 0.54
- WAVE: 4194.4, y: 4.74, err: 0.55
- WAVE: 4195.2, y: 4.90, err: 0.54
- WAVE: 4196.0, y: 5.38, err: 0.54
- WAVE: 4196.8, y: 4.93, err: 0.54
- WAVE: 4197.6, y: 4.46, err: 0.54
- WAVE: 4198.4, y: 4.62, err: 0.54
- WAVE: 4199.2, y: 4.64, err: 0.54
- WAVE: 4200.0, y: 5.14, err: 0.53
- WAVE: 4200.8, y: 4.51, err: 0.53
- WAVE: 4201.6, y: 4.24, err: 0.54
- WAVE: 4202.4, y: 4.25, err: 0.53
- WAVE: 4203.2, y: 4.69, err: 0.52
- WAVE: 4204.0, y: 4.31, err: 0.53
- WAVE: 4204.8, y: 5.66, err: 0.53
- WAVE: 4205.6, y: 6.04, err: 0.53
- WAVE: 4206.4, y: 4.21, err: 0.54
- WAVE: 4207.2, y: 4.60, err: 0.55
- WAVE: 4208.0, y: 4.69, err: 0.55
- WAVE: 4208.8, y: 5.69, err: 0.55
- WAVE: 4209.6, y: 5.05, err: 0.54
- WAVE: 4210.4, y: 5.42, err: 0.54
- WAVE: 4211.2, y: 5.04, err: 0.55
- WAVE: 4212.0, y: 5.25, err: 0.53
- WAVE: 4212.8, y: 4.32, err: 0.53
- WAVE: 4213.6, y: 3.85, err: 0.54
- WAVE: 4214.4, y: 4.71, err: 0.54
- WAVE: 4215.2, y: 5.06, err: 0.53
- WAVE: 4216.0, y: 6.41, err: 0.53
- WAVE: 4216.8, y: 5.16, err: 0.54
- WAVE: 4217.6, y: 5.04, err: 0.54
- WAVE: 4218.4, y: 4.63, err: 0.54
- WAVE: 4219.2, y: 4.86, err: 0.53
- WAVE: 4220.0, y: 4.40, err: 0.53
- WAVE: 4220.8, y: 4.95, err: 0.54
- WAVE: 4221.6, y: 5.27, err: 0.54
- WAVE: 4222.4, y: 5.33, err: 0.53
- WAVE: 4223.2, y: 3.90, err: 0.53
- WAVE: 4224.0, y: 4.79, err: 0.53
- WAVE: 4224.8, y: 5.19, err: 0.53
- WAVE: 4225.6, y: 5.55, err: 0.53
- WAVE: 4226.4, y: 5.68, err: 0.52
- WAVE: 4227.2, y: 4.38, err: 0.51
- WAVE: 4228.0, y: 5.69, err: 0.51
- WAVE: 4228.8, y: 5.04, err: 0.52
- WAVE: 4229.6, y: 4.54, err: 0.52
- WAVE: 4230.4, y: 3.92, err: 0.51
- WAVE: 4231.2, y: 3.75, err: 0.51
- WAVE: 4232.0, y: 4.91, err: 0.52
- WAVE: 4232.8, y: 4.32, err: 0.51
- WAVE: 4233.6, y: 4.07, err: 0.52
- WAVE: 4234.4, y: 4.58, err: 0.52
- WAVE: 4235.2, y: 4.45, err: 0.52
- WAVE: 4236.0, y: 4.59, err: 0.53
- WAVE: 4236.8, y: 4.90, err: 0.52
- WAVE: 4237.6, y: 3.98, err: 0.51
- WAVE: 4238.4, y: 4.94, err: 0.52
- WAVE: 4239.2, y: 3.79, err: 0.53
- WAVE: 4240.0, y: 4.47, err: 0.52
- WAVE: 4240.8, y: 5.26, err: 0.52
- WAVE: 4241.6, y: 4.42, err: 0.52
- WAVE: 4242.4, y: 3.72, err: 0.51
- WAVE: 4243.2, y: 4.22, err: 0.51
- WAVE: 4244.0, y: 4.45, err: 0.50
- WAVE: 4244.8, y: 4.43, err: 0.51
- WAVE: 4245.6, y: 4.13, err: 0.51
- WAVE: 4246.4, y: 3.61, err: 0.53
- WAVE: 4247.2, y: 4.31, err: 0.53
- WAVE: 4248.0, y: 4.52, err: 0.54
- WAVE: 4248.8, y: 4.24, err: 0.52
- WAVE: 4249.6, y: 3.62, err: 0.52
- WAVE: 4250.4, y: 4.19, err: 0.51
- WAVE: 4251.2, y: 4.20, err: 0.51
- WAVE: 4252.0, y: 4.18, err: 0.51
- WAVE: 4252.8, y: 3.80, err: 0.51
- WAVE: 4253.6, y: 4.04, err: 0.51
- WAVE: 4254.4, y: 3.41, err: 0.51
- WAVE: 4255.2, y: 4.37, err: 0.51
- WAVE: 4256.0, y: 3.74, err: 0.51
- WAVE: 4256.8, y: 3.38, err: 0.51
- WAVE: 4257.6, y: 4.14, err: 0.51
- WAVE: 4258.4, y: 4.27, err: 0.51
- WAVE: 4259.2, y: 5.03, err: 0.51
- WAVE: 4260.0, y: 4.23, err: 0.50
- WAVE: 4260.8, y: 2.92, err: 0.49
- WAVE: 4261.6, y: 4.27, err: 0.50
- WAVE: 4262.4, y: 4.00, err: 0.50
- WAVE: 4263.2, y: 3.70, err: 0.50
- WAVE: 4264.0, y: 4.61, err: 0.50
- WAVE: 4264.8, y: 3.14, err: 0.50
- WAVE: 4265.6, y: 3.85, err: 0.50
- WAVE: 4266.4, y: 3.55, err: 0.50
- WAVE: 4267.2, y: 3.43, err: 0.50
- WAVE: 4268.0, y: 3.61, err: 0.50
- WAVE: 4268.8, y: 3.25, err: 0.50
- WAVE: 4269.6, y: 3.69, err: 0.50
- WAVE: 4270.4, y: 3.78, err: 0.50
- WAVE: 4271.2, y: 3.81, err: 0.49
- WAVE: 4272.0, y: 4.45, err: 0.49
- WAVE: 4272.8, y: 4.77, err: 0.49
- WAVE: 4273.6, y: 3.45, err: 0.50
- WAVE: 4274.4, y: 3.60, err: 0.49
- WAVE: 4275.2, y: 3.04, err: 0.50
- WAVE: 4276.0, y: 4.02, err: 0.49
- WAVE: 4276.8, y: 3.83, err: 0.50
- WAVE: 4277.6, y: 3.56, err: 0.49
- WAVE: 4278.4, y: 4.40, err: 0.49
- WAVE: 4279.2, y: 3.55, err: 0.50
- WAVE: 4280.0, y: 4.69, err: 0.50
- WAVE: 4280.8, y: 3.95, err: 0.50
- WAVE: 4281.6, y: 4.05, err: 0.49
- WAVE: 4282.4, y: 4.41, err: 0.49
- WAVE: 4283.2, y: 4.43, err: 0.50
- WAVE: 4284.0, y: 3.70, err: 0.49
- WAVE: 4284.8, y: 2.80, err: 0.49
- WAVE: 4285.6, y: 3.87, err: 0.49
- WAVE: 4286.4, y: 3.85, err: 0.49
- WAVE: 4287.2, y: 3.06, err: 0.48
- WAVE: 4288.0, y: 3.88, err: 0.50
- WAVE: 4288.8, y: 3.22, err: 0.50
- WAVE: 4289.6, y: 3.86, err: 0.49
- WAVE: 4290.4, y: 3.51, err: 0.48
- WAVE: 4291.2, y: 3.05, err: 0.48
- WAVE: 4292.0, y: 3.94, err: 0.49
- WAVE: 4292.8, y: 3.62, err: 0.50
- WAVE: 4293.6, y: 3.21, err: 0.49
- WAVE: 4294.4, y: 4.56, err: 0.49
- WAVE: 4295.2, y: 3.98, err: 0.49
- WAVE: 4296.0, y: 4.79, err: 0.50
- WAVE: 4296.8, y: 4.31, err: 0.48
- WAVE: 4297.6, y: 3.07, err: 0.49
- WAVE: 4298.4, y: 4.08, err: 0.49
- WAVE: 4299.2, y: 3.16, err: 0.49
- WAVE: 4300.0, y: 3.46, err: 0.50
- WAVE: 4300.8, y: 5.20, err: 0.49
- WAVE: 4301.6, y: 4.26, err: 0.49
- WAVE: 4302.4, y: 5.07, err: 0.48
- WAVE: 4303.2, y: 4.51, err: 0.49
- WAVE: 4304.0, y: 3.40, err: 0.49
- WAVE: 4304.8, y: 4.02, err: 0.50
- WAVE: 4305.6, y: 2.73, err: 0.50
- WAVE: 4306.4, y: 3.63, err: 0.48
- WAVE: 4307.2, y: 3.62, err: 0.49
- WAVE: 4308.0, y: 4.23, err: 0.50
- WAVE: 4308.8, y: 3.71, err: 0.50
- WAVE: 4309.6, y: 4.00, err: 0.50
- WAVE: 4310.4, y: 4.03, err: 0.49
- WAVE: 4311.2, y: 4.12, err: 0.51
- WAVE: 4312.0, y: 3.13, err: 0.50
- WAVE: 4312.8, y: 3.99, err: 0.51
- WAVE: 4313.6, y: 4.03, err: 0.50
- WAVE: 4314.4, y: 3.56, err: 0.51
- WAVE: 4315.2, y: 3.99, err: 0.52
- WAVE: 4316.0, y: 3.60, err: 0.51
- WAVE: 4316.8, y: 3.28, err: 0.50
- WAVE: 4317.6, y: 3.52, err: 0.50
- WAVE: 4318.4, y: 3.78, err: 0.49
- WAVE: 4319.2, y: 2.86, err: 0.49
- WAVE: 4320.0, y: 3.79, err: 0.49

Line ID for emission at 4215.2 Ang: C III] 1909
